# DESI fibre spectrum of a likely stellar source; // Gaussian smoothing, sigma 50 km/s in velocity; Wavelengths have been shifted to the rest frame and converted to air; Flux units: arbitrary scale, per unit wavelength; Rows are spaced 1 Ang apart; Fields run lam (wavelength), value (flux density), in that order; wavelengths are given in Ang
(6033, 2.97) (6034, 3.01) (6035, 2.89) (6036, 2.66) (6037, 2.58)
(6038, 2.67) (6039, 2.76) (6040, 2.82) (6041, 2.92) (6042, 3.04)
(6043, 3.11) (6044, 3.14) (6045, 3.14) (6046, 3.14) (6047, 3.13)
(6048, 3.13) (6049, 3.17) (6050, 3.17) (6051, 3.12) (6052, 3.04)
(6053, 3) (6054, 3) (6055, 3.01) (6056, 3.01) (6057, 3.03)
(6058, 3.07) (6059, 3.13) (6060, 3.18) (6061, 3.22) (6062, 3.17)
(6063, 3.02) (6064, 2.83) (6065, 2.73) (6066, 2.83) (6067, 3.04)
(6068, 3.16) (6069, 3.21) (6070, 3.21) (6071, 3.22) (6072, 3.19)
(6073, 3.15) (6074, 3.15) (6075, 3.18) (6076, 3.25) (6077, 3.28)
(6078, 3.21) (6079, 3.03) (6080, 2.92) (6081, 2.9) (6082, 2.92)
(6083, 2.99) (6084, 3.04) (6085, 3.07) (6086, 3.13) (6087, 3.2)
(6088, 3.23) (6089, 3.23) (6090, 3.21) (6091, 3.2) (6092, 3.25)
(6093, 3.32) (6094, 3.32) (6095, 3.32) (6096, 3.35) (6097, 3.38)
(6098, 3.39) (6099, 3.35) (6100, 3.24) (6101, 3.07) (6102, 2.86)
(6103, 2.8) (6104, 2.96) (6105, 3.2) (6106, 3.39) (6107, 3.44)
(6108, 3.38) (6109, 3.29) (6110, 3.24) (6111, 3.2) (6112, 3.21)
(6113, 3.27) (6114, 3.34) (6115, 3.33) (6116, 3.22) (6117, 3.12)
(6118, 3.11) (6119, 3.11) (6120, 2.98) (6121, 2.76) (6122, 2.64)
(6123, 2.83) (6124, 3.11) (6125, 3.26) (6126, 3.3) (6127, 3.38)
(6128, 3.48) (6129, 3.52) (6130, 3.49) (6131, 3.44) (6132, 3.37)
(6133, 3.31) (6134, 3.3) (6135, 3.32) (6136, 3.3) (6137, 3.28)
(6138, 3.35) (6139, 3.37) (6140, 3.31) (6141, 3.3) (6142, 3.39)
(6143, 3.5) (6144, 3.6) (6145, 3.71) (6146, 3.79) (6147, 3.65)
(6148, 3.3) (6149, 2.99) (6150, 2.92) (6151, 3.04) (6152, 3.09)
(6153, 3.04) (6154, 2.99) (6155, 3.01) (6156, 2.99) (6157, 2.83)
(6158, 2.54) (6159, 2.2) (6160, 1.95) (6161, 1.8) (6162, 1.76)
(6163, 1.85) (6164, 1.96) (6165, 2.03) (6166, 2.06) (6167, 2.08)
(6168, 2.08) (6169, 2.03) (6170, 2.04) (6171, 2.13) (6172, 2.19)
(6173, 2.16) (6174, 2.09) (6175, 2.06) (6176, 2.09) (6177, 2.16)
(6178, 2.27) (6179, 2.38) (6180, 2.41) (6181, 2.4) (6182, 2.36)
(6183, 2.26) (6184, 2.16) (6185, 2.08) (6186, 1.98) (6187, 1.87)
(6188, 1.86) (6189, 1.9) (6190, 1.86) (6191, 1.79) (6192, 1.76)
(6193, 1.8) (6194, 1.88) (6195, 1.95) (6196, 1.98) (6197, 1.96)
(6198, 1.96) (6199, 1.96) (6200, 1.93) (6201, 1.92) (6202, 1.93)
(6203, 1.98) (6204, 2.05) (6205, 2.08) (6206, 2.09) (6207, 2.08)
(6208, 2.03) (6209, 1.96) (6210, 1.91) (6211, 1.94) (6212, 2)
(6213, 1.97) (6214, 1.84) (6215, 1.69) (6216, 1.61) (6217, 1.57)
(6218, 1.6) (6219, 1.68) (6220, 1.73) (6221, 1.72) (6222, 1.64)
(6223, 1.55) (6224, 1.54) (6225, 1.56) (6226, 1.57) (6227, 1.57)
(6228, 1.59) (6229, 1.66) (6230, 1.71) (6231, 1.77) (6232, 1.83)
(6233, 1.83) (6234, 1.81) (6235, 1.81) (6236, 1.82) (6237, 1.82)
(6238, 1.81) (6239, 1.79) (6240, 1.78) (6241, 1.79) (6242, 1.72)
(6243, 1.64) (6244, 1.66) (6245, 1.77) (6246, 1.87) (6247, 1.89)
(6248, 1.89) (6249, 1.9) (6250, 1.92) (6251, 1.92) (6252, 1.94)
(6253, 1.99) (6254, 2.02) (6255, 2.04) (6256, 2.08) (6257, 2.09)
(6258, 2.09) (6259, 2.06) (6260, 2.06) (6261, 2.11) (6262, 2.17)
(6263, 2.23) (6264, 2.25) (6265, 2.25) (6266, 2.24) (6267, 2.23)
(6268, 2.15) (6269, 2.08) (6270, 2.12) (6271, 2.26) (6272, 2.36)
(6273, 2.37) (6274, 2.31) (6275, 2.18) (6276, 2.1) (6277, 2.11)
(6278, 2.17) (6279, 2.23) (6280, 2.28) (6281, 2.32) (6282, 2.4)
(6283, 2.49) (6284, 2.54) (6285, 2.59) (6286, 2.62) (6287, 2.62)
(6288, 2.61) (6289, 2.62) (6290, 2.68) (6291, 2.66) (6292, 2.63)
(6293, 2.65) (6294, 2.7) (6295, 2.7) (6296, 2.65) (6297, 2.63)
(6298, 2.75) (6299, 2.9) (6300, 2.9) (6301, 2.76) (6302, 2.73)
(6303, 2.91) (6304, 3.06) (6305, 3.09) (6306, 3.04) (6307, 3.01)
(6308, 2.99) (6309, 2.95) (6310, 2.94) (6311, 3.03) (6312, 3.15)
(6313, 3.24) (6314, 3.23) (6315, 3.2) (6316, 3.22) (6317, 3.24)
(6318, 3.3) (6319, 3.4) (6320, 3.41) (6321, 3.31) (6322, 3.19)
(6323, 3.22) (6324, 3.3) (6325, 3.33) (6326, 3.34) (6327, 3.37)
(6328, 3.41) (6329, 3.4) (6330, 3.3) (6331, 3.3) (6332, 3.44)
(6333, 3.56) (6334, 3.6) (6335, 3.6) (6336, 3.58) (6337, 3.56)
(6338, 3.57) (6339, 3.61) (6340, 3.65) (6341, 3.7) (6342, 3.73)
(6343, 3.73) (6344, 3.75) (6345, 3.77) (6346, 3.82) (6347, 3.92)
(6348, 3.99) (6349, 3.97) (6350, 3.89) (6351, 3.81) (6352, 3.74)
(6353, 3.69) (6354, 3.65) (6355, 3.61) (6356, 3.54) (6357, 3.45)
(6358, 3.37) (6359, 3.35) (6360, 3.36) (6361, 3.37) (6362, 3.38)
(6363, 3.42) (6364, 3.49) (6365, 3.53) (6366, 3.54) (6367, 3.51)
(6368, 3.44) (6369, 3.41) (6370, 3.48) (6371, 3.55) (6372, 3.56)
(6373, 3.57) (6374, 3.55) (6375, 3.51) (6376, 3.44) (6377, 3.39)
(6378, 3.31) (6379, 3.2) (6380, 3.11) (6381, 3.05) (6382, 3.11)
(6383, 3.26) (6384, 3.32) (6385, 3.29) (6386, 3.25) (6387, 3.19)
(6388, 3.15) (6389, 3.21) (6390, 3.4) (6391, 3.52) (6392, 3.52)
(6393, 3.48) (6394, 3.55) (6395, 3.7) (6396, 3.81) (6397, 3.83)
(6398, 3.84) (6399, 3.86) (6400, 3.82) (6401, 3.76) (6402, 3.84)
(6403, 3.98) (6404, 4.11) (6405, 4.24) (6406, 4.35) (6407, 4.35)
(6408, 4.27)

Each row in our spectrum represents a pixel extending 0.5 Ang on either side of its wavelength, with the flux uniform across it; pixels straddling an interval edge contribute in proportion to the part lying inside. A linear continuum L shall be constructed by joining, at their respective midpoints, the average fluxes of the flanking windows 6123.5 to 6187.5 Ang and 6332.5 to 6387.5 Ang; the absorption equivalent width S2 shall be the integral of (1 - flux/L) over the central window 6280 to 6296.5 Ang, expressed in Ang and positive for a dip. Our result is 3.4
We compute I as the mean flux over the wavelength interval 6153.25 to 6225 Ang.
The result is 2.03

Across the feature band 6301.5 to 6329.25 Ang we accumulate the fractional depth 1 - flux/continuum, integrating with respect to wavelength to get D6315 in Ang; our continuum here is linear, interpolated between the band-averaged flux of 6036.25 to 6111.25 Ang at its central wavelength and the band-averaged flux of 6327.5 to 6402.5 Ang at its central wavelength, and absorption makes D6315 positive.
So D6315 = 2.3 Ang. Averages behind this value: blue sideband 3.11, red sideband 3.53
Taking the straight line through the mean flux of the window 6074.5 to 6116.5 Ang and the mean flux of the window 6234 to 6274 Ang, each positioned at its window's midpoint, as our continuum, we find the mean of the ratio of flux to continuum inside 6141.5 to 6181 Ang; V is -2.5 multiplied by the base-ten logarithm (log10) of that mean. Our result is 0.06 mag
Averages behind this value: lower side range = 3.19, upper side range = 2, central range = 2.57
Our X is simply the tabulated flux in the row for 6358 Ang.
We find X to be 3.37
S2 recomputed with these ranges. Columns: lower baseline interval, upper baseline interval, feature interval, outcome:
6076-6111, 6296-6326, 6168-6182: 4.3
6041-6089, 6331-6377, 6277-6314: 8.1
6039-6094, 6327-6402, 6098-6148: -1.5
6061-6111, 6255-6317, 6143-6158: -1.2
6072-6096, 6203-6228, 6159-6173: 1.8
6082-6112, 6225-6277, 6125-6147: -4.1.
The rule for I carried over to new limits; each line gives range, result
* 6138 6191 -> 2.52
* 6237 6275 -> 2.02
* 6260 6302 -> 2.43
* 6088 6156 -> 3.24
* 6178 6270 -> 1.92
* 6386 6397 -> 3.46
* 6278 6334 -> 2.95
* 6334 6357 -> 3.71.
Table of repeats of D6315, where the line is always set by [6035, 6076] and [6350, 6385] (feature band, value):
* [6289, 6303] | 2.6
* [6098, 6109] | -0.3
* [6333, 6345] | -0.8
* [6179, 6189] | 3.3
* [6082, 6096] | -0.5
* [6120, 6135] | -0.4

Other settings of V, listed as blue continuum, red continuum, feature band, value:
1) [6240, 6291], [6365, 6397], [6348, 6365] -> -0.14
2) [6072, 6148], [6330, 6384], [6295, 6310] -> 0.20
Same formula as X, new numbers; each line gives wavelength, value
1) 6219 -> 1.68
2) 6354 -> 3.65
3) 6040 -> 2.82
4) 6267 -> 2.23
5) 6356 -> 3.54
